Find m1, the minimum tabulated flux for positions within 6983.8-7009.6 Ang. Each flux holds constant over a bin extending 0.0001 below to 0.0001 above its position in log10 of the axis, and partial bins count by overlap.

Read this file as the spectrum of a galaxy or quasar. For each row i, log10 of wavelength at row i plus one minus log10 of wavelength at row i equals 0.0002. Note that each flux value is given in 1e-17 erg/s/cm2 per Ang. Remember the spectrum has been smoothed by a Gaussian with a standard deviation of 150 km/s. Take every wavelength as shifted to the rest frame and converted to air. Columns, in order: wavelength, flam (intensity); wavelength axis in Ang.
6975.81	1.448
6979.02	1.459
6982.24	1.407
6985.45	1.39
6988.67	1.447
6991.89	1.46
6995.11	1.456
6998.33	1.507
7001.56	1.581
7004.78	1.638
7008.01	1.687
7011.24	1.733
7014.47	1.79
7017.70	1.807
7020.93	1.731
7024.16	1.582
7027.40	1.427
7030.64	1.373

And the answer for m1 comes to 1.39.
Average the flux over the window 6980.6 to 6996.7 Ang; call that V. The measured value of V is 1.43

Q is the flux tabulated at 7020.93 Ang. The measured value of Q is 1.731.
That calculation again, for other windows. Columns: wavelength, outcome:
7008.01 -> 1.687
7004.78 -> 1.638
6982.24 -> 1.407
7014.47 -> 1.79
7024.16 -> 1.582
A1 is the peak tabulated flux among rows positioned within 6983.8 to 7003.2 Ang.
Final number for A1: 1.581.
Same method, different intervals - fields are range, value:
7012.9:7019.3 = 1.807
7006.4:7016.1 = 1.79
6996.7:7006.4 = 1.638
